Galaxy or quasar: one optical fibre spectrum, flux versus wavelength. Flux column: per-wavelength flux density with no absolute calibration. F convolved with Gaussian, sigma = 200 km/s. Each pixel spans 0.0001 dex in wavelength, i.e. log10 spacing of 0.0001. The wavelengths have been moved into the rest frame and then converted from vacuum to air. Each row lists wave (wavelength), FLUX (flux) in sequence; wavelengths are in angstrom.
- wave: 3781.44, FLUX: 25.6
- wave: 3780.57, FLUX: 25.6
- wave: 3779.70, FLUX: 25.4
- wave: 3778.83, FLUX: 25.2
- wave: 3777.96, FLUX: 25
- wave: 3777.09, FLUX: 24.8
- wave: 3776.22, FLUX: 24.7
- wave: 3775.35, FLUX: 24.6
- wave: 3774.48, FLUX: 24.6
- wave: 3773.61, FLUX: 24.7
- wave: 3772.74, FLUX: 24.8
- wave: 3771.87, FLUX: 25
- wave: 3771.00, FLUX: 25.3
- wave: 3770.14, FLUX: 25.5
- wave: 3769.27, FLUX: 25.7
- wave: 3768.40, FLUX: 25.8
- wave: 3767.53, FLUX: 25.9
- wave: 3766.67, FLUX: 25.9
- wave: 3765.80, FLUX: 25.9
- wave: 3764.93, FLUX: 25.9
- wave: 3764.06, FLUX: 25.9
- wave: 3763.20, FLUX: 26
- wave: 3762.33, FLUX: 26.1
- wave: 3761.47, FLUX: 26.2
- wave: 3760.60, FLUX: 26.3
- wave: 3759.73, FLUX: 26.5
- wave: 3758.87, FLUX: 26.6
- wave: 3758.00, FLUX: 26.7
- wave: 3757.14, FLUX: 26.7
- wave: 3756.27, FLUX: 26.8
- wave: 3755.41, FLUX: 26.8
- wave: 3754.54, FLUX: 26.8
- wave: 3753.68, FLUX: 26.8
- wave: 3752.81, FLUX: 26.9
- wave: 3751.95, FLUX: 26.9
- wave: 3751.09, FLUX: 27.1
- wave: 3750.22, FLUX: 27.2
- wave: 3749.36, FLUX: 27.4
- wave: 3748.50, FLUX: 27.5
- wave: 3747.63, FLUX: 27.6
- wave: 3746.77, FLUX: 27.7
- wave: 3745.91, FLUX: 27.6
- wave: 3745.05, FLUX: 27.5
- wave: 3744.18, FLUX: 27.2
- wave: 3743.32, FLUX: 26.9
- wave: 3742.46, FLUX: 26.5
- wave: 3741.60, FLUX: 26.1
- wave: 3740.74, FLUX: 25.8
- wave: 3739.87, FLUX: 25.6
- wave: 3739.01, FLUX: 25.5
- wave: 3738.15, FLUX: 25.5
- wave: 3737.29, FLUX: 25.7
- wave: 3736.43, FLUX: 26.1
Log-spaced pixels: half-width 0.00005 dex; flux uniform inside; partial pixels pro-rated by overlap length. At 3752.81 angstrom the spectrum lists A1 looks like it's 26.9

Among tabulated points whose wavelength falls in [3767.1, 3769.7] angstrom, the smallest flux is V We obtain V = 25.7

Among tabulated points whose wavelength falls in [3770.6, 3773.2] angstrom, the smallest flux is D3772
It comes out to 24.8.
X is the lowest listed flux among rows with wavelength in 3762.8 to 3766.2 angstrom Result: 25.9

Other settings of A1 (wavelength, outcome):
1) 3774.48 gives 24.6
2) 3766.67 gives 25.9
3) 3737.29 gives 25.7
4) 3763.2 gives 26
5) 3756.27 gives 26.8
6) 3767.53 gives 25.9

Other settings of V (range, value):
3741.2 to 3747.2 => 26.1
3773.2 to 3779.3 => 24.6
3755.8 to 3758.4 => 26.7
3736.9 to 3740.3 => 25.5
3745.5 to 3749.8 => 27.4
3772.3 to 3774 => 24.7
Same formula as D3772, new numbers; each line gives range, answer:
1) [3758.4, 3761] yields 26.3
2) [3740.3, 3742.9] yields 25.8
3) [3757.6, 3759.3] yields 26.6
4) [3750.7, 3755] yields 26.8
